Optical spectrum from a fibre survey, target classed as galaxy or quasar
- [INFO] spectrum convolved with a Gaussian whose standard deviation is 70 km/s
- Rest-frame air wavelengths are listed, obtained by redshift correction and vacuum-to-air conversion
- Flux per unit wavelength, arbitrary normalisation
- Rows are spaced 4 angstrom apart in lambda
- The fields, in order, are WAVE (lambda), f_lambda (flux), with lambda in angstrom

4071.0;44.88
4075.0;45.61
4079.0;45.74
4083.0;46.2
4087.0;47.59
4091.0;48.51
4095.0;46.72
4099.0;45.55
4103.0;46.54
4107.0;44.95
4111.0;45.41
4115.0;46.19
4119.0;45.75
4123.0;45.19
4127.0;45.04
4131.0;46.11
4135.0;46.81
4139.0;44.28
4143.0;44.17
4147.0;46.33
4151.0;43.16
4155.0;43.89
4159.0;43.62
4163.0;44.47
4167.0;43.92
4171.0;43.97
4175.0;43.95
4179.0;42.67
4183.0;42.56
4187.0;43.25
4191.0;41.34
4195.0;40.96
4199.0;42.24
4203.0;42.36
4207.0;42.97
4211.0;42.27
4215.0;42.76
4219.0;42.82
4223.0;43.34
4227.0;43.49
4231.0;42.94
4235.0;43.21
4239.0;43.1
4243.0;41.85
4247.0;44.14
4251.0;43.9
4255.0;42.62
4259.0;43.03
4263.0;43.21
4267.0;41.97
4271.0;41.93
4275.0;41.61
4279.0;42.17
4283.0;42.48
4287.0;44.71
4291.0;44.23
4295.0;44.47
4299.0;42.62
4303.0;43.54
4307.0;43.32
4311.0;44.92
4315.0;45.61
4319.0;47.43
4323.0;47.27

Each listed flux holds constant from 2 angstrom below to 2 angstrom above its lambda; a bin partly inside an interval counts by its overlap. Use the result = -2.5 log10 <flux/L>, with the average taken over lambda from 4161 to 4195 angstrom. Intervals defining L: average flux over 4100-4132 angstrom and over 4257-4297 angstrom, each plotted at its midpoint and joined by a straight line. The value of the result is 0.037 mag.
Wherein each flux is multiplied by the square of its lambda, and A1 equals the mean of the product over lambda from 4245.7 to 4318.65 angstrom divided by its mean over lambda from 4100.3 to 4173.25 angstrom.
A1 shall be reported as 1.0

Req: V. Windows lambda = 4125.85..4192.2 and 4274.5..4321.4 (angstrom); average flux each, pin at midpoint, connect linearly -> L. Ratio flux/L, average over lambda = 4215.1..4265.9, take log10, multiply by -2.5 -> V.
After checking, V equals 0.02 mag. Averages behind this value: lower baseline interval 44.1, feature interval 43.1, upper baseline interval 44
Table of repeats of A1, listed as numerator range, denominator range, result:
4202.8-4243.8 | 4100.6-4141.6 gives 0.99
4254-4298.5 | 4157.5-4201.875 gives 1.05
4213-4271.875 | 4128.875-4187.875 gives 1.01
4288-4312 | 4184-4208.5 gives 1.09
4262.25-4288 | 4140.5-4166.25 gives 1.02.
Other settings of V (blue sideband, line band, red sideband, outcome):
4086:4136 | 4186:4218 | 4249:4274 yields 0.05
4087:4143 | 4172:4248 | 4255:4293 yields 0.03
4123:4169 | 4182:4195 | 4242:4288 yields 0.05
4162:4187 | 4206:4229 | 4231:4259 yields 0.01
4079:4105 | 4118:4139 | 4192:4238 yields 0.00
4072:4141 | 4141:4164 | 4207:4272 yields 0.02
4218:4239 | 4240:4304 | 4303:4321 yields 0.03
